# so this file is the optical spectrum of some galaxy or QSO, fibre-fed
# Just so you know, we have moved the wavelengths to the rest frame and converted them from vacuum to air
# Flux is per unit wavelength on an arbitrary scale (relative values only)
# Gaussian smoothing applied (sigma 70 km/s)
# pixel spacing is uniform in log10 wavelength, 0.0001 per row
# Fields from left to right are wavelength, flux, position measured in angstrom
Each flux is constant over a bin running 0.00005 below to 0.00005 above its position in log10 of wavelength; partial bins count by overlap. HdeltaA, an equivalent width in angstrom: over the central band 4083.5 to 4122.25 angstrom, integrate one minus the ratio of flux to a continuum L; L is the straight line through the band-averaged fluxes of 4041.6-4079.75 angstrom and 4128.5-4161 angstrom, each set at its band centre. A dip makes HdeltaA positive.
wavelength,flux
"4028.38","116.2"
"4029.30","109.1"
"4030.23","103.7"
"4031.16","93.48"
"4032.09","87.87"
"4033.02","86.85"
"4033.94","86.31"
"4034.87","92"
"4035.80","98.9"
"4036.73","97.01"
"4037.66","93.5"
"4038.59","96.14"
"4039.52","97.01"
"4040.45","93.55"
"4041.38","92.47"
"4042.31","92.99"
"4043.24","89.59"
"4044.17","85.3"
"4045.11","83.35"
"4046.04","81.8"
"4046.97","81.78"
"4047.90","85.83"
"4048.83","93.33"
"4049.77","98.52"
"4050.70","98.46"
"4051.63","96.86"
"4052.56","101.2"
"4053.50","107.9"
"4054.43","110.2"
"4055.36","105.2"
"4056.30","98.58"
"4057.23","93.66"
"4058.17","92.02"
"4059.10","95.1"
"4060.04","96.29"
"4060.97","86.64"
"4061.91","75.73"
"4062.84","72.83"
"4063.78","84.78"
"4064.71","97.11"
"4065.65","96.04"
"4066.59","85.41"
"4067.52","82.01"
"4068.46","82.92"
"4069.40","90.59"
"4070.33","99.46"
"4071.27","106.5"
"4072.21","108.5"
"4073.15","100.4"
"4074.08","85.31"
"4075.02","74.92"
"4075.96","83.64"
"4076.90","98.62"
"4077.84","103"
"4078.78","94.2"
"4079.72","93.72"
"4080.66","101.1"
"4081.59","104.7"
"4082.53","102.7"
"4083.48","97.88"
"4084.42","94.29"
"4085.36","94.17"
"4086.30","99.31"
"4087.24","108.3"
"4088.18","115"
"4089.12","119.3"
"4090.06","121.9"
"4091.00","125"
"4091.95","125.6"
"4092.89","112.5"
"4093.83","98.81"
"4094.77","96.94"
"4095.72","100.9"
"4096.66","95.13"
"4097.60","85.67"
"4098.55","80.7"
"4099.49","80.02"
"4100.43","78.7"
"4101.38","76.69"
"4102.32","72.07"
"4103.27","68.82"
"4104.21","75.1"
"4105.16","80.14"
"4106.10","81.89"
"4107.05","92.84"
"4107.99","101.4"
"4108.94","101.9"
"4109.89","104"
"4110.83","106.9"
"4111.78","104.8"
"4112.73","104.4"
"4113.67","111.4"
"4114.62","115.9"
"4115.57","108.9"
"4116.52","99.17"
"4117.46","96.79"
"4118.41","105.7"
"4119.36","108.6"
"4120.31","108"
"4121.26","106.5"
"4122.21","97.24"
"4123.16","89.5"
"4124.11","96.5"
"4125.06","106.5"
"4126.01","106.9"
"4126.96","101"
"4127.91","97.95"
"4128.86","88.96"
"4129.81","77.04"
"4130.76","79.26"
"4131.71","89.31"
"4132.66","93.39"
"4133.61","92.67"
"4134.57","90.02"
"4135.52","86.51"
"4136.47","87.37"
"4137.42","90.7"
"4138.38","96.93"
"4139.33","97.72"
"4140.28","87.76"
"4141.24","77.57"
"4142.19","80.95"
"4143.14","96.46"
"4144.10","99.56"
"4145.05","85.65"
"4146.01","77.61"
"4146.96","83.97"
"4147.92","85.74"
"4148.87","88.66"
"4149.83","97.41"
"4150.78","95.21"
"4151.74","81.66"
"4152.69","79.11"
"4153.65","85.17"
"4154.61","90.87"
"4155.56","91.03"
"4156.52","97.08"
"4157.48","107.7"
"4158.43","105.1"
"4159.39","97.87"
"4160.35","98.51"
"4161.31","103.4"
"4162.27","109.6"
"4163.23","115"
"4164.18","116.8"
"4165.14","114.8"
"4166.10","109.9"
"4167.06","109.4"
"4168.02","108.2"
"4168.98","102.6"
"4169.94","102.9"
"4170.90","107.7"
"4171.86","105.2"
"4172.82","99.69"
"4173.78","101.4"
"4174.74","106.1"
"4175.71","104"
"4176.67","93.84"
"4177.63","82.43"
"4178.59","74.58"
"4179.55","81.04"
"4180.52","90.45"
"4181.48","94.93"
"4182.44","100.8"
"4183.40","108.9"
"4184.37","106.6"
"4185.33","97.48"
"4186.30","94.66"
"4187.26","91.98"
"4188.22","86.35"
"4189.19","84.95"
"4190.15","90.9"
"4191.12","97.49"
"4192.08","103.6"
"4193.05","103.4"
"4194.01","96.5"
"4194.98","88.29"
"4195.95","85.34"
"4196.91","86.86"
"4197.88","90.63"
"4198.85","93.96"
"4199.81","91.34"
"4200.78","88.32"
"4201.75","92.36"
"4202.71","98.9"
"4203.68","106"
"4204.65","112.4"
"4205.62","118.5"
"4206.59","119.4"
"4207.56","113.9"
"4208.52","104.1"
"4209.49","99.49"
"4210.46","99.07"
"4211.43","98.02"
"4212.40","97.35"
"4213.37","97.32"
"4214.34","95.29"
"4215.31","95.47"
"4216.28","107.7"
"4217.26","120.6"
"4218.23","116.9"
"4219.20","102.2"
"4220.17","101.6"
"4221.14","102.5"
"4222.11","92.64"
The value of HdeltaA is -3.3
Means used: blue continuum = 92.4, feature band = 99.1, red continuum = 90.1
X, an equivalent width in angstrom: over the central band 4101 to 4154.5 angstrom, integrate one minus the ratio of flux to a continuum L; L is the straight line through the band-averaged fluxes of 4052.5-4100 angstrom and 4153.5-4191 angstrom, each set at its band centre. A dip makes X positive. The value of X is 3.0 angstrom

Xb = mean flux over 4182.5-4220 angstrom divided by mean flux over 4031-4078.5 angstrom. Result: 1.1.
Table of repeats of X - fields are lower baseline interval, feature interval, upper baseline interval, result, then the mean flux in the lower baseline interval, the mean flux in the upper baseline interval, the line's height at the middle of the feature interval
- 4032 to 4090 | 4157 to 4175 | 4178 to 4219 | -1.7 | 94.6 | 98.1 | 97.3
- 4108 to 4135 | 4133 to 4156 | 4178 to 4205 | 2.2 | 99.6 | 94.1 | 97.8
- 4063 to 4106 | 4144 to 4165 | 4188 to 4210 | 0.3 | 94.8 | 98.1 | 96.8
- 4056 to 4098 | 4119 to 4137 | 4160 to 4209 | 0.7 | 97.3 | 99.7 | 98.5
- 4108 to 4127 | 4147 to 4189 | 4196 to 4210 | 1.7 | 104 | 101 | 102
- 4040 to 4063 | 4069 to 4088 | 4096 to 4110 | -1.9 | 92.6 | 84.7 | 88.5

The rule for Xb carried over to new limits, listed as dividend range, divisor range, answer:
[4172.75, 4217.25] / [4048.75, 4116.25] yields 1.01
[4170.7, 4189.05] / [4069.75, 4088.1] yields 0.98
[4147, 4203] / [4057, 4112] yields 1.02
